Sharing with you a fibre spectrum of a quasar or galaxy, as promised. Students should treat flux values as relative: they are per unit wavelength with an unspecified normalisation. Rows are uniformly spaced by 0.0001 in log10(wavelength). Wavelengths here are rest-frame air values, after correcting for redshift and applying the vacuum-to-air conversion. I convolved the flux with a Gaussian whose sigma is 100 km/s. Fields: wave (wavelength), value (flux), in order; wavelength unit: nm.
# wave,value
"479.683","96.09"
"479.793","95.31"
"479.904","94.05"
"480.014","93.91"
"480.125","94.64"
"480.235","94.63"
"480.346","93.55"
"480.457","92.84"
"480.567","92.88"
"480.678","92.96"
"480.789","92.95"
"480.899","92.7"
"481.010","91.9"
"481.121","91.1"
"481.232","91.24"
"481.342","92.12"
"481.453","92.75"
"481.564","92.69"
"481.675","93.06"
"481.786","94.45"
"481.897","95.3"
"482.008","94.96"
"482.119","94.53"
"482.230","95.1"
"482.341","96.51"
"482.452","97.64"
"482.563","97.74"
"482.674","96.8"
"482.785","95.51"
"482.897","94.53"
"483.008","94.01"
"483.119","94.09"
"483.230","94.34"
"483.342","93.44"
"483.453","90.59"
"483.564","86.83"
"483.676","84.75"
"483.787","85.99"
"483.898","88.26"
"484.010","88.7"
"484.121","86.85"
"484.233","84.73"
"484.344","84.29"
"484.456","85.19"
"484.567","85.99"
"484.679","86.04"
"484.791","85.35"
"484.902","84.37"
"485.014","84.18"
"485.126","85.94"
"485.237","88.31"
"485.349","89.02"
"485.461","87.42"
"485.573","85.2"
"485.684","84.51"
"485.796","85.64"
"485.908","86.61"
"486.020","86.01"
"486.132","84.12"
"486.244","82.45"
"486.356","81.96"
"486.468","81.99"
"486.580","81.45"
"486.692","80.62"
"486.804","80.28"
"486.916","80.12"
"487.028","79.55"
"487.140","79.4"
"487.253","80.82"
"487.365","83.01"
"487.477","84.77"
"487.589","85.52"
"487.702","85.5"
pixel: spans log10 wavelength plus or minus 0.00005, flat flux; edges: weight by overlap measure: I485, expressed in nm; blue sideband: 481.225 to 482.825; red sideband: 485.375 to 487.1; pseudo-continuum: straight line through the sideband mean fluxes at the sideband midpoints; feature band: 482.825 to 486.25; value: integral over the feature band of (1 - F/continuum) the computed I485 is 0.02 nm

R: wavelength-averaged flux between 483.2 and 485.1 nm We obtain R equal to 86.9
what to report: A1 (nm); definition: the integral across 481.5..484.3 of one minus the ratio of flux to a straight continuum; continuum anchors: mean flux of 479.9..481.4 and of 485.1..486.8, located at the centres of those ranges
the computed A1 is -0.09 nm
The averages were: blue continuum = 93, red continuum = 84.6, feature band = 92.4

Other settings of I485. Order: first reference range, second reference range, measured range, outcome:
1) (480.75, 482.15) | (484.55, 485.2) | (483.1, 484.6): -0.01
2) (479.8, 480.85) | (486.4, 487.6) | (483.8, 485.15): 0.00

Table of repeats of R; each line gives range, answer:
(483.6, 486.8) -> 85.1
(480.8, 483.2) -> 94.2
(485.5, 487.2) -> 82.7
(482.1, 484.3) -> 92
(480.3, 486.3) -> 90.1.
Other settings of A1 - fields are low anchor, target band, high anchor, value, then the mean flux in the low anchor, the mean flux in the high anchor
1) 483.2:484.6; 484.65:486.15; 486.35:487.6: -0.024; 87.6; 81.5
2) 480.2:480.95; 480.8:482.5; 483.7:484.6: -0.049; 93.2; 86.3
